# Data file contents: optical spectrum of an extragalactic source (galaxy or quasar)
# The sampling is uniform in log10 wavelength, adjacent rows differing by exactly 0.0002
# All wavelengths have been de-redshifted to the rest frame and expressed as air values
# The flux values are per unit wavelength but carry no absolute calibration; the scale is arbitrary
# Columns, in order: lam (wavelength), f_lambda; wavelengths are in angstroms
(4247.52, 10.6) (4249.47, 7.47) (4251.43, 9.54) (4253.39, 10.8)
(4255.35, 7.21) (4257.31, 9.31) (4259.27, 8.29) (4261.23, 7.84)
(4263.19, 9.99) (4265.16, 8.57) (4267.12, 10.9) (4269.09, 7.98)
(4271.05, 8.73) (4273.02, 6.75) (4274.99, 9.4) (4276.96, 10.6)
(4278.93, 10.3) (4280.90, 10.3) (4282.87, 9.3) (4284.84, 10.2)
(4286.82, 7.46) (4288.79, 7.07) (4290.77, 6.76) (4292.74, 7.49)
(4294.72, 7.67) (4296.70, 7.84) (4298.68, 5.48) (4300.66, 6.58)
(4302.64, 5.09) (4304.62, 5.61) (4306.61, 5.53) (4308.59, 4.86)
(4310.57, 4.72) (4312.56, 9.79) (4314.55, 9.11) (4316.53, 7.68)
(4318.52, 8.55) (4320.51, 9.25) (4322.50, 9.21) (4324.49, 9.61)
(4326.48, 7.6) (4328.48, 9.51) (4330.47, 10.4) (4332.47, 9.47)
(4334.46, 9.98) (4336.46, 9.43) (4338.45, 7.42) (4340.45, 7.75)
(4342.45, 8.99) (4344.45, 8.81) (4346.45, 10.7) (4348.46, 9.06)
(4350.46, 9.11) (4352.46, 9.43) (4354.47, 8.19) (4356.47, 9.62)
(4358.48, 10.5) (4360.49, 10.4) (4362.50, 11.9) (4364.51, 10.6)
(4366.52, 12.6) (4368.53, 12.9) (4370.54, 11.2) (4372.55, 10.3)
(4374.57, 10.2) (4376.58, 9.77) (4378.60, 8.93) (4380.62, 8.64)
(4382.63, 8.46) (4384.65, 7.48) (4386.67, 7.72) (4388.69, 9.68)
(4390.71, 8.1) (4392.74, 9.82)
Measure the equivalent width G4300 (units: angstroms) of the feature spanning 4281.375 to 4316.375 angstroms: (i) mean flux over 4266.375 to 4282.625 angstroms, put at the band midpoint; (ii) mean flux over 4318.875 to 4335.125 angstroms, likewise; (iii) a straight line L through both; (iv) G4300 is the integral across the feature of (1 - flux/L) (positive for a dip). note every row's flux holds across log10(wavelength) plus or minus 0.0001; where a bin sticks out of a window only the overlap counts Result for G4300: 8.20 angstroms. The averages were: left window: 9.34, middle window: 7.15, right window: 9.33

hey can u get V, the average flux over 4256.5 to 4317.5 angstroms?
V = 7.97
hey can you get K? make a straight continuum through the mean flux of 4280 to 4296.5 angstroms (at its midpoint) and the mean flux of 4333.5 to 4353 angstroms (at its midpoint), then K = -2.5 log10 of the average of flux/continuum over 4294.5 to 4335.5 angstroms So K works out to 0.116 mag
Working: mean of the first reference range 8.25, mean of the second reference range 9.06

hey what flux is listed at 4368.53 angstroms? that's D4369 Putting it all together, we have 12.9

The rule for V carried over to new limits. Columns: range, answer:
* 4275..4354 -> 8.32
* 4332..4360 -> 9.19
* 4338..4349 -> 8.84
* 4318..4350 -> 9.12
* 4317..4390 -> 9.52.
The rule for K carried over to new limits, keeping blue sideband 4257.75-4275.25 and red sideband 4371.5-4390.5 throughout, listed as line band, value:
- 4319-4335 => -0.06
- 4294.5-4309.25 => 0.41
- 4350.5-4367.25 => -0.15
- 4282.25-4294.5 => 0.10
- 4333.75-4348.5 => -0.01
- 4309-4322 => 0.10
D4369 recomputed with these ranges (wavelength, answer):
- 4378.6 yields 8.93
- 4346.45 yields 10.7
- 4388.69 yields 9.68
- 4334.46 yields 9.98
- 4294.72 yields 7.67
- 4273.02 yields 6.75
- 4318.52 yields 8.55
